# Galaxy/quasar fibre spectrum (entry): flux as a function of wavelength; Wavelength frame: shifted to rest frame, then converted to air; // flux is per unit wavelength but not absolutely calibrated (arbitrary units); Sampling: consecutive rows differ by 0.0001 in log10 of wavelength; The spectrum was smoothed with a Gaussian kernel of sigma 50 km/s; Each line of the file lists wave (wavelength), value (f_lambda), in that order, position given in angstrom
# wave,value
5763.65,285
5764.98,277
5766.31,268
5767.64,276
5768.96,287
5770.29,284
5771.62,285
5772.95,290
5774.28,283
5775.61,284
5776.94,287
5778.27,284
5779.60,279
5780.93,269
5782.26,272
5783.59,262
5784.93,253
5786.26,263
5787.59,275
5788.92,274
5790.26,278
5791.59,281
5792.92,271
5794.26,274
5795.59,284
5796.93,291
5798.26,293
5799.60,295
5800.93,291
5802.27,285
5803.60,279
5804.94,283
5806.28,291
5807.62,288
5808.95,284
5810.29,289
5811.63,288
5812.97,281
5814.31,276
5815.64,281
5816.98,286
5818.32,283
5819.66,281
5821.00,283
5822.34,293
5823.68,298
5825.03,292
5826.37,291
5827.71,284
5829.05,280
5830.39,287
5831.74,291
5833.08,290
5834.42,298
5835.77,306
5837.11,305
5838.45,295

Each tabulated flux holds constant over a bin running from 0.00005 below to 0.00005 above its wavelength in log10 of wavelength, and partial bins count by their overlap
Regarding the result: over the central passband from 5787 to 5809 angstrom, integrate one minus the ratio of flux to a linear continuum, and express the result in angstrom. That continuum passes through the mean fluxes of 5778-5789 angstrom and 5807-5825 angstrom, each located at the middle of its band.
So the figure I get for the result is -0.5 angstrom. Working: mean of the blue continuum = 269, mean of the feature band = 283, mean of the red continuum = 286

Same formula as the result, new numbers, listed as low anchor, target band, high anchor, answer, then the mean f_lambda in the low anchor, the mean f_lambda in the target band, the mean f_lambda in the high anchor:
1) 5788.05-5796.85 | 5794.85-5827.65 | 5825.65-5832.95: -0.5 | 278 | 287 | 287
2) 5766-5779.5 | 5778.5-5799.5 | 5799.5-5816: 0.6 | 283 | 275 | 285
